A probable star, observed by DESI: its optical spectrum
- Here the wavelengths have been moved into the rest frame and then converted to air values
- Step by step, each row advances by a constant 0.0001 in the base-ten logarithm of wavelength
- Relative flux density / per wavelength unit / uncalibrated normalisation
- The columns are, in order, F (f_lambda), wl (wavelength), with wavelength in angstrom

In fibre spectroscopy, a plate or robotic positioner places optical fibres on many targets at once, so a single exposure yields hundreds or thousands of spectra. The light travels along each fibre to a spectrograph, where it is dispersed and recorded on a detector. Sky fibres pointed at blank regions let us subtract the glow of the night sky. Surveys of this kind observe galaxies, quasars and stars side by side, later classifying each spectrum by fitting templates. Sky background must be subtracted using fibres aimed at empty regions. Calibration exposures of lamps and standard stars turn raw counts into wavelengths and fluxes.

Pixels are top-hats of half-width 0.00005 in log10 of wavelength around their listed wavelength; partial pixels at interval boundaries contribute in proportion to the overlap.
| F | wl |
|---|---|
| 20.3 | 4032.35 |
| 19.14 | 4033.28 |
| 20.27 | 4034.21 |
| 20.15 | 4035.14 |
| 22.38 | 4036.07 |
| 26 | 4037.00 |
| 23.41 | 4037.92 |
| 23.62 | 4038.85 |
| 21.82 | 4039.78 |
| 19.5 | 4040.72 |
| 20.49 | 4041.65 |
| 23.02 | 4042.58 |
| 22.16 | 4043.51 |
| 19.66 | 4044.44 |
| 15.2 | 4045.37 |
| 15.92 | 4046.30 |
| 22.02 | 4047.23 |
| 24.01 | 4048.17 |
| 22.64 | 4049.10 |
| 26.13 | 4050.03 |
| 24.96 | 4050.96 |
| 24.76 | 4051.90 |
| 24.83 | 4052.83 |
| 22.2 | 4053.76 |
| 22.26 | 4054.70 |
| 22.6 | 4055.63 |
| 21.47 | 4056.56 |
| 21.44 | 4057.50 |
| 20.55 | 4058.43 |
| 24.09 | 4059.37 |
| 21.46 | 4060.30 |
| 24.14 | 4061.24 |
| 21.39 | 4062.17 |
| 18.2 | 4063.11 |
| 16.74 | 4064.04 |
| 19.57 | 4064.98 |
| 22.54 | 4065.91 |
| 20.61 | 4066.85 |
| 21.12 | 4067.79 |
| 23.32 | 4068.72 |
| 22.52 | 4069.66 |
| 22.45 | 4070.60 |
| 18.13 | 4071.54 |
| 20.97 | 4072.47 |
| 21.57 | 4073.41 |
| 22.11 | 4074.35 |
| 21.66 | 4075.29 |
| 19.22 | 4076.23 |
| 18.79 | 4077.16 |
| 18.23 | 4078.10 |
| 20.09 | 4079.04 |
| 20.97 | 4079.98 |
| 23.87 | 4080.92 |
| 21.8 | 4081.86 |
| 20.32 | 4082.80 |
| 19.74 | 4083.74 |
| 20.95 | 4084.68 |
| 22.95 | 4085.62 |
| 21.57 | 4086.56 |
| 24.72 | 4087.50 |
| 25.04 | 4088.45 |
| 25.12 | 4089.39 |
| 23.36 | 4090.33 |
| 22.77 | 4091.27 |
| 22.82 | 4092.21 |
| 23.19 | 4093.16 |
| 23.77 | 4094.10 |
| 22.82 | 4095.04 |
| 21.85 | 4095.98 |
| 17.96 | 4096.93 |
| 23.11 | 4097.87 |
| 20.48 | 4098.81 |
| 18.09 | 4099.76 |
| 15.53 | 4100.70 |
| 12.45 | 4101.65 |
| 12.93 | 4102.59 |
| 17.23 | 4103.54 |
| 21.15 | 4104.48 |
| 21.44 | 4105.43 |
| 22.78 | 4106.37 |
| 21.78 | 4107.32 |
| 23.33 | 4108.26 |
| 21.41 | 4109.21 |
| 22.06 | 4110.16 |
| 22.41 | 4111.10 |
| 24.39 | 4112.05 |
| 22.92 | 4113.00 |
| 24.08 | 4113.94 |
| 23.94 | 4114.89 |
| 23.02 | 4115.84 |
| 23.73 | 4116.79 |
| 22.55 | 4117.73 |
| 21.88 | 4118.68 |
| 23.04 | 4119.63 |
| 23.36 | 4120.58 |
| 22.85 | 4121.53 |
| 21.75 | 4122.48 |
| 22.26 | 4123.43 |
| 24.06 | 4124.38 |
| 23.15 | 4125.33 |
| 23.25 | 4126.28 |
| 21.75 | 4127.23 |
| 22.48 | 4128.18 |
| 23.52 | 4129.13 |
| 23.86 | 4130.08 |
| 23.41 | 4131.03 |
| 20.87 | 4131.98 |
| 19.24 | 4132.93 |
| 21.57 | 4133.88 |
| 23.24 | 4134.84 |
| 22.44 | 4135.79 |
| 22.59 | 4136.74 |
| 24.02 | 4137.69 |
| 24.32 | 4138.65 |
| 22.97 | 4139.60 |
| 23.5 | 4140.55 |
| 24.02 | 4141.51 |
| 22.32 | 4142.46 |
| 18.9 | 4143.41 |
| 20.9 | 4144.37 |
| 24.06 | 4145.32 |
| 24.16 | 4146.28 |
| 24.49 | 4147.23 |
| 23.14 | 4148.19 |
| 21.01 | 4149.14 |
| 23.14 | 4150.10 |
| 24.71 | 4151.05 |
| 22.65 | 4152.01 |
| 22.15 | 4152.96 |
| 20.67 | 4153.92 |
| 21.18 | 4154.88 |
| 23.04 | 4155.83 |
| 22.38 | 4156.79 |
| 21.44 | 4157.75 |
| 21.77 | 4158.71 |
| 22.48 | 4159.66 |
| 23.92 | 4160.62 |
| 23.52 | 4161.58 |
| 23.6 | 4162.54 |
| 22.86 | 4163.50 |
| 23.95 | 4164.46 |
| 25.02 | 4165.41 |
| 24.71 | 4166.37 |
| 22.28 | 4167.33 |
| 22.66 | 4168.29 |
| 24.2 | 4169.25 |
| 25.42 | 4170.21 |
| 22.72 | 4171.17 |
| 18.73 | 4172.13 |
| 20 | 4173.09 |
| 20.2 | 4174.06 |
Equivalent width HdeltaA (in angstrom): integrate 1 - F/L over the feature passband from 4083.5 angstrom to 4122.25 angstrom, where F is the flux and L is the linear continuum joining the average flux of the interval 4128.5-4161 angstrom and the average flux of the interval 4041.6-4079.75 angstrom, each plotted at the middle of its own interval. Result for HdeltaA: 0.4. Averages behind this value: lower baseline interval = 21.4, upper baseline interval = 22.6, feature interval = 21.7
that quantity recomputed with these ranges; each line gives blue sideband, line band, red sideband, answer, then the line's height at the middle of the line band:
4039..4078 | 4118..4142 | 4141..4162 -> -0.5 angstrom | 22.3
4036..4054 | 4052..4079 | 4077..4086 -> 0.2 angstrom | 21.4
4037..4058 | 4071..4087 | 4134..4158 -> 1.1 angstrom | 22.3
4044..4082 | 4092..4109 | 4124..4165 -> 1.4 angstrom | 22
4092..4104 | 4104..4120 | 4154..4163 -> -2.1 angstrom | 20.1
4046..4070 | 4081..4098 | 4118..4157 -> -0.1 angstrom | 22.3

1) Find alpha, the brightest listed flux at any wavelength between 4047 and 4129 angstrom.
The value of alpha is 26.13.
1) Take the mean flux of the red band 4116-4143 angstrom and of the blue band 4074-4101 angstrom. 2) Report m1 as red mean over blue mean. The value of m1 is 1.1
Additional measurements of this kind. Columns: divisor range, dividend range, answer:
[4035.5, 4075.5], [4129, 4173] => 1.05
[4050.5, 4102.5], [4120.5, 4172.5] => 1.07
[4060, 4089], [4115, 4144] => 1.07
